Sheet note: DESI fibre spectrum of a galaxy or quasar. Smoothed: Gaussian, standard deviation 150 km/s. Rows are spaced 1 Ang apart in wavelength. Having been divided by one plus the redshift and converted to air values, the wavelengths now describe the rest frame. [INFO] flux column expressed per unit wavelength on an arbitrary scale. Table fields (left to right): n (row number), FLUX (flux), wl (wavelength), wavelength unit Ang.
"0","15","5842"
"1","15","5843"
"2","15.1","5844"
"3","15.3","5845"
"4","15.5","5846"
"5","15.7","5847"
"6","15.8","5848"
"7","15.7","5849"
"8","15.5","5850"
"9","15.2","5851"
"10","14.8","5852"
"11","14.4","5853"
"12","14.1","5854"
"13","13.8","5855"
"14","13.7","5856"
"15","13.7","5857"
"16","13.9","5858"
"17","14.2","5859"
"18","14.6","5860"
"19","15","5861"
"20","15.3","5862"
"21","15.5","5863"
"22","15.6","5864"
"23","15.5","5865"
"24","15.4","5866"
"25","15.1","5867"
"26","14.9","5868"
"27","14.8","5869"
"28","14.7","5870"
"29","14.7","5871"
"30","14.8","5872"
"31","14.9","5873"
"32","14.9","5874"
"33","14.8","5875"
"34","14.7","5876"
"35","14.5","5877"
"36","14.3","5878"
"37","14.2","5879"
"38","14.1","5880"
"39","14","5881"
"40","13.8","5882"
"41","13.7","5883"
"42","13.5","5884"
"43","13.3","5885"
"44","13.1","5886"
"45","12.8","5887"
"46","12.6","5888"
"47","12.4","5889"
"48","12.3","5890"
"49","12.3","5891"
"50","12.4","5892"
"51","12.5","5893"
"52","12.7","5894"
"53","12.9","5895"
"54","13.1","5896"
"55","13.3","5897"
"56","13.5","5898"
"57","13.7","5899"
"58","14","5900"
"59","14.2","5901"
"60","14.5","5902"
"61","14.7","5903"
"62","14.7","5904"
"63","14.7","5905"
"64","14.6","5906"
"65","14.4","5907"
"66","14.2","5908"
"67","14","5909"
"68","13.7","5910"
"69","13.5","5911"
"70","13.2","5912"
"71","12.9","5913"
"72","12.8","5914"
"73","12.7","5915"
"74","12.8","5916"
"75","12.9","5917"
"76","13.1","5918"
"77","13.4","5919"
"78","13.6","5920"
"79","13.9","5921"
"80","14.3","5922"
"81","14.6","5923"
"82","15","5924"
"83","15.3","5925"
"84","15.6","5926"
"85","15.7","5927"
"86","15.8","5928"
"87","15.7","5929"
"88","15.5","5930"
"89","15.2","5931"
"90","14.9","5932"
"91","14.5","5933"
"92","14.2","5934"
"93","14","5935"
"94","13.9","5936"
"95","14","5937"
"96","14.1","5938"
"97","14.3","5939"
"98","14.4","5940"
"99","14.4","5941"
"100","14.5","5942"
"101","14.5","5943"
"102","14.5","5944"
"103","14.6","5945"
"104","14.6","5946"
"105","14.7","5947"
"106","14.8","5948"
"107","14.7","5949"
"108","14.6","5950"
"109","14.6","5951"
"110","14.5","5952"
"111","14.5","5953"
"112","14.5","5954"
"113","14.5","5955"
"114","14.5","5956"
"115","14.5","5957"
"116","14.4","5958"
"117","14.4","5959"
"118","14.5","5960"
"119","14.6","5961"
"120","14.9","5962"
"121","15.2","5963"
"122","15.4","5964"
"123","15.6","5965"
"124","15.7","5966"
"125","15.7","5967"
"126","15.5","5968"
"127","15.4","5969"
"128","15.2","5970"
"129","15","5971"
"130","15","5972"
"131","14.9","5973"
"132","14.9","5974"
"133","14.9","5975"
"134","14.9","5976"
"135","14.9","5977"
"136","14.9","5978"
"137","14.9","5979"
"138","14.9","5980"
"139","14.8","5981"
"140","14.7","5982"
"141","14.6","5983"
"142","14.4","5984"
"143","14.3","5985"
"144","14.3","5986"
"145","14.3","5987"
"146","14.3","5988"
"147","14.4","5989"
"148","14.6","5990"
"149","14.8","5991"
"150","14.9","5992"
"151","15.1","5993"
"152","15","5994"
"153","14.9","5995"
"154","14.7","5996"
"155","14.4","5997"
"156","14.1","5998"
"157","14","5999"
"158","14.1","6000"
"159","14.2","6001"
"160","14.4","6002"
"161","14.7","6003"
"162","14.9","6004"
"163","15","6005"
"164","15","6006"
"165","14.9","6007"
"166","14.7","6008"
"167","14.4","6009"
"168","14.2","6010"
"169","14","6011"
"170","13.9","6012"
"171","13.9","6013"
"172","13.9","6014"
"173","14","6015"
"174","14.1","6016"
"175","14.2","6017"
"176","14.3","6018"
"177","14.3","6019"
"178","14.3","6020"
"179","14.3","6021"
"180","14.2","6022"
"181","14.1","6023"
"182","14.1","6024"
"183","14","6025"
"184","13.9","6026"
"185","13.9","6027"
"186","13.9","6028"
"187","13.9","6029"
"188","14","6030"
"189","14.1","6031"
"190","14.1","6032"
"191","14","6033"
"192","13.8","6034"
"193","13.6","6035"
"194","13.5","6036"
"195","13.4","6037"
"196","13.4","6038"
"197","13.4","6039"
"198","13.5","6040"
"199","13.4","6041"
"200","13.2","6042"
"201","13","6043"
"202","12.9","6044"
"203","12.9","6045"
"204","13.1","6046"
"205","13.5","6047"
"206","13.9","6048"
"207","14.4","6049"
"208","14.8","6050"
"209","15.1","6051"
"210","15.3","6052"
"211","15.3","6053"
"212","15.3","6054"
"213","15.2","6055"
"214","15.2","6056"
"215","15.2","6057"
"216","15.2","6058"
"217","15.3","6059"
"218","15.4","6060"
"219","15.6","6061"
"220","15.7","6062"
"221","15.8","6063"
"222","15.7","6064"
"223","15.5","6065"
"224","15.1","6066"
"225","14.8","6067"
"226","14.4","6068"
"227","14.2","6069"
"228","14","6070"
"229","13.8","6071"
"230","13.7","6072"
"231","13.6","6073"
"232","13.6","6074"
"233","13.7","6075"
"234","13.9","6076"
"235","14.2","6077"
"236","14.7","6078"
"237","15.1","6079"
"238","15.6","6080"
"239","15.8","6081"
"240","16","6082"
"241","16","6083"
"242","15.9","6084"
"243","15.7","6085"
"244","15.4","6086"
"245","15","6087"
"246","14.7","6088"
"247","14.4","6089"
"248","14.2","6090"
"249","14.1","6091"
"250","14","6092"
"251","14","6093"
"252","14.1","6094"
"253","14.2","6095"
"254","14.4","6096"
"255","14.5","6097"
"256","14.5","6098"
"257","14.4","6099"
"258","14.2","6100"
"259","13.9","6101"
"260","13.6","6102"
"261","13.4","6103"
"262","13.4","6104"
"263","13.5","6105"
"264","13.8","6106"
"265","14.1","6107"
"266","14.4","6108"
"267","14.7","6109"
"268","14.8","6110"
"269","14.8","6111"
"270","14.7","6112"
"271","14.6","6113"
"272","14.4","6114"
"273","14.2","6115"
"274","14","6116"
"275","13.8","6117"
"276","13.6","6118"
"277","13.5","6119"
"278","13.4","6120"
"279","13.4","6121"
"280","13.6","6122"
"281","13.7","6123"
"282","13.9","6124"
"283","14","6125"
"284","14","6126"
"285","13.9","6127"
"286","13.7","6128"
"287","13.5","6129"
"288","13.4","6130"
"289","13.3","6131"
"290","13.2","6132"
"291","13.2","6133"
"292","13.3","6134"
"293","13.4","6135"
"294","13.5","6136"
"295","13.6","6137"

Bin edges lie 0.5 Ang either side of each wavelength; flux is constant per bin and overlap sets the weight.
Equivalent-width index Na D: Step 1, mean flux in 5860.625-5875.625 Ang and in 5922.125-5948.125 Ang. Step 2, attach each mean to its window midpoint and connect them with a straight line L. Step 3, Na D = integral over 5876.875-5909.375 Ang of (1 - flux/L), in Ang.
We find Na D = 2.92 Ang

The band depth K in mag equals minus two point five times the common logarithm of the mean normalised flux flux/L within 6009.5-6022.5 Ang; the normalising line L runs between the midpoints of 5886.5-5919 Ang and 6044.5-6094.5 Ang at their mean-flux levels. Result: 0.01 mag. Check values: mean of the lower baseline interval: 13.4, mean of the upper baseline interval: 14.7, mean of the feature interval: 14.1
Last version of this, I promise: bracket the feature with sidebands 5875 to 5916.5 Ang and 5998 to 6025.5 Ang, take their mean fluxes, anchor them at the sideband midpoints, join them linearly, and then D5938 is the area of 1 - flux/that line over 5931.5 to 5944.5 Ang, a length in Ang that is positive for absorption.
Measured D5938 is -0.5 Ang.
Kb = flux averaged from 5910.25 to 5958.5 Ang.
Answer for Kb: 14.3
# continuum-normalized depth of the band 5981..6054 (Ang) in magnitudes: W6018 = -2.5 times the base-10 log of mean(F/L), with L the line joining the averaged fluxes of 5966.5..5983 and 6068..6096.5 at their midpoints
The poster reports 0.05 mag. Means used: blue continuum 15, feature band 14.2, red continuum 14.6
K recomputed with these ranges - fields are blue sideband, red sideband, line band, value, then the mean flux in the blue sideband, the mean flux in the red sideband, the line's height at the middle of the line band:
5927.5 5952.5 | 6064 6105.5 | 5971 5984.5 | -0.018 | 14.6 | 14.5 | 14.6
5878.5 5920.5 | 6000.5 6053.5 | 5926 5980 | -0.084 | 13.4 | 14.1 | 13.7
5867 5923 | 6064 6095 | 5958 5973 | -0.076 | 13.7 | 14.7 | 14.1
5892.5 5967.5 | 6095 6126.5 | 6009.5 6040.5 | 0.017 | 14.3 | 14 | 14.2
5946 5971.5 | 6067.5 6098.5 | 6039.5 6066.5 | 0.002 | 14.9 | 14.6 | 14.6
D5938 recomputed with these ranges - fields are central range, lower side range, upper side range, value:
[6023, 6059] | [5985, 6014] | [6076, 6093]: 1.65 Ang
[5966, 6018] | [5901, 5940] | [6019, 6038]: -2.19 Ang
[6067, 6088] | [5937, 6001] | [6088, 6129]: -0.78 Ang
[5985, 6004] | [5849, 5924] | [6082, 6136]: -0.62 Ang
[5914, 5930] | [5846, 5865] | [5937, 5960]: 0.34 Ang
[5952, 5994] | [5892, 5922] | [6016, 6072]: -2.70 Ang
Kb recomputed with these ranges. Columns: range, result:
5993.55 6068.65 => 14.3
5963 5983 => 15.1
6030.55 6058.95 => 14.1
